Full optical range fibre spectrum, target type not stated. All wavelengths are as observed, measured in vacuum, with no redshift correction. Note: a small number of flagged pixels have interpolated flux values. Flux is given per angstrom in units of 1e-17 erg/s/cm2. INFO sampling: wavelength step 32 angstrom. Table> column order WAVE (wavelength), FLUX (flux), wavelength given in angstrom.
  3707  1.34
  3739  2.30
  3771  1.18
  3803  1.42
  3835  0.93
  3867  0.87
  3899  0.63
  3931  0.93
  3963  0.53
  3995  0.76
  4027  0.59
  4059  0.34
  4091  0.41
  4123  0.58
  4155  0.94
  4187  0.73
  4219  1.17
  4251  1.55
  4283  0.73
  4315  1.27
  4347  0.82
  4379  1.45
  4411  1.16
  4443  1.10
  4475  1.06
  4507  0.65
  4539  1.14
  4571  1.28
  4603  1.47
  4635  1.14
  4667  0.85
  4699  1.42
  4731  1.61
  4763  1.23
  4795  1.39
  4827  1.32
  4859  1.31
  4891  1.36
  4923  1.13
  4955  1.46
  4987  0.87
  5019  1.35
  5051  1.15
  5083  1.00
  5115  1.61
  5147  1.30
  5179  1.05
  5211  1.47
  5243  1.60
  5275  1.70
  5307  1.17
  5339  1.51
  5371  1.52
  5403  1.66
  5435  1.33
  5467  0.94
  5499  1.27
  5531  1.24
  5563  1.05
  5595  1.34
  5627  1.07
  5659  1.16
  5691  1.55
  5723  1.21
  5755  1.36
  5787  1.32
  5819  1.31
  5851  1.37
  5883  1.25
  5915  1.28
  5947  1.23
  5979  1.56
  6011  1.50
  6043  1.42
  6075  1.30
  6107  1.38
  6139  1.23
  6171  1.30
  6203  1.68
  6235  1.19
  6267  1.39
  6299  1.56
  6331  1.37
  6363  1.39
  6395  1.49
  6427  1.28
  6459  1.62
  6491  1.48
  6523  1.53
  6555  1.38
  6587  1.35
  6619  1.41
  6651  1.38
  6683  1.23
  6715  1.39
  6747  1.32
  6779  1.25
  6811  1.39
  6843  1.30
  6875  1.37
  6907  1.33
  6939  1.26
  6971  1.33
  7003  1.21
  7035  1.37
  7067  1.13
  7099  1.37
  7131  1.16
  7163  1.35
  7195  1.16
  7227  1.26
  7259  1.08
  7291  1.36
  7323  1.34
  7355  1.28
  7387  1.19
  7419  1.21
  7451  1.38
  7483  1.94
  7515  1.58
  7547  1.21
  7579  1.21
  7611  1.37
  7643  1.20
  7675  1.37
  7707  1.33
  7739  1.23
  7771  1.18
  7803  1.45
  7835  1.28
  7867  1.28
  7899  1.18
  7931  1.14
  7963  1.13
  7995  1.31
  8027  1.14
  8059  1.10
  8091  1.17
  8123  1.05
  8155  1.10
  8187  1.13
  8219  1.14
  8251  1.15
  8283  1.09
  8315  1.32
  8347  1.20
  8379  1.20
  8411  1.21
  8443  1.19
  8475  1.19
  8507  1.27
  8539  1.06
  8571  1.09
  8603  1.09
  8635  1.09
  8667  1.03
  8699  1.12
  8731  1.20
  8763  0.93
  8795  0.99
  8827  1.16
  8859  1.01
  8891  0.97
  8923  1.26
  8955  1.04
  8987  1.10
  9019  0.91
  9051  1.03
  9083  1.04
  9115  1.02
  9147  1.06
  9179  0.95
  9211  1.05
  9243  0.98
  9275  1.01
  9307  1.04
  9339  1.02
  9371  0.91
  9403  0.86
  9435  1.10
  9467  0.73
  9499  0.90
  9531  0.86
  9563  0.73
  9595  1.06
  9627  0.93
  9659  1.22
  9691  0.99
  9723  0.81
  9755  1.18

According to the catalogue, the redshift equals 0.14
